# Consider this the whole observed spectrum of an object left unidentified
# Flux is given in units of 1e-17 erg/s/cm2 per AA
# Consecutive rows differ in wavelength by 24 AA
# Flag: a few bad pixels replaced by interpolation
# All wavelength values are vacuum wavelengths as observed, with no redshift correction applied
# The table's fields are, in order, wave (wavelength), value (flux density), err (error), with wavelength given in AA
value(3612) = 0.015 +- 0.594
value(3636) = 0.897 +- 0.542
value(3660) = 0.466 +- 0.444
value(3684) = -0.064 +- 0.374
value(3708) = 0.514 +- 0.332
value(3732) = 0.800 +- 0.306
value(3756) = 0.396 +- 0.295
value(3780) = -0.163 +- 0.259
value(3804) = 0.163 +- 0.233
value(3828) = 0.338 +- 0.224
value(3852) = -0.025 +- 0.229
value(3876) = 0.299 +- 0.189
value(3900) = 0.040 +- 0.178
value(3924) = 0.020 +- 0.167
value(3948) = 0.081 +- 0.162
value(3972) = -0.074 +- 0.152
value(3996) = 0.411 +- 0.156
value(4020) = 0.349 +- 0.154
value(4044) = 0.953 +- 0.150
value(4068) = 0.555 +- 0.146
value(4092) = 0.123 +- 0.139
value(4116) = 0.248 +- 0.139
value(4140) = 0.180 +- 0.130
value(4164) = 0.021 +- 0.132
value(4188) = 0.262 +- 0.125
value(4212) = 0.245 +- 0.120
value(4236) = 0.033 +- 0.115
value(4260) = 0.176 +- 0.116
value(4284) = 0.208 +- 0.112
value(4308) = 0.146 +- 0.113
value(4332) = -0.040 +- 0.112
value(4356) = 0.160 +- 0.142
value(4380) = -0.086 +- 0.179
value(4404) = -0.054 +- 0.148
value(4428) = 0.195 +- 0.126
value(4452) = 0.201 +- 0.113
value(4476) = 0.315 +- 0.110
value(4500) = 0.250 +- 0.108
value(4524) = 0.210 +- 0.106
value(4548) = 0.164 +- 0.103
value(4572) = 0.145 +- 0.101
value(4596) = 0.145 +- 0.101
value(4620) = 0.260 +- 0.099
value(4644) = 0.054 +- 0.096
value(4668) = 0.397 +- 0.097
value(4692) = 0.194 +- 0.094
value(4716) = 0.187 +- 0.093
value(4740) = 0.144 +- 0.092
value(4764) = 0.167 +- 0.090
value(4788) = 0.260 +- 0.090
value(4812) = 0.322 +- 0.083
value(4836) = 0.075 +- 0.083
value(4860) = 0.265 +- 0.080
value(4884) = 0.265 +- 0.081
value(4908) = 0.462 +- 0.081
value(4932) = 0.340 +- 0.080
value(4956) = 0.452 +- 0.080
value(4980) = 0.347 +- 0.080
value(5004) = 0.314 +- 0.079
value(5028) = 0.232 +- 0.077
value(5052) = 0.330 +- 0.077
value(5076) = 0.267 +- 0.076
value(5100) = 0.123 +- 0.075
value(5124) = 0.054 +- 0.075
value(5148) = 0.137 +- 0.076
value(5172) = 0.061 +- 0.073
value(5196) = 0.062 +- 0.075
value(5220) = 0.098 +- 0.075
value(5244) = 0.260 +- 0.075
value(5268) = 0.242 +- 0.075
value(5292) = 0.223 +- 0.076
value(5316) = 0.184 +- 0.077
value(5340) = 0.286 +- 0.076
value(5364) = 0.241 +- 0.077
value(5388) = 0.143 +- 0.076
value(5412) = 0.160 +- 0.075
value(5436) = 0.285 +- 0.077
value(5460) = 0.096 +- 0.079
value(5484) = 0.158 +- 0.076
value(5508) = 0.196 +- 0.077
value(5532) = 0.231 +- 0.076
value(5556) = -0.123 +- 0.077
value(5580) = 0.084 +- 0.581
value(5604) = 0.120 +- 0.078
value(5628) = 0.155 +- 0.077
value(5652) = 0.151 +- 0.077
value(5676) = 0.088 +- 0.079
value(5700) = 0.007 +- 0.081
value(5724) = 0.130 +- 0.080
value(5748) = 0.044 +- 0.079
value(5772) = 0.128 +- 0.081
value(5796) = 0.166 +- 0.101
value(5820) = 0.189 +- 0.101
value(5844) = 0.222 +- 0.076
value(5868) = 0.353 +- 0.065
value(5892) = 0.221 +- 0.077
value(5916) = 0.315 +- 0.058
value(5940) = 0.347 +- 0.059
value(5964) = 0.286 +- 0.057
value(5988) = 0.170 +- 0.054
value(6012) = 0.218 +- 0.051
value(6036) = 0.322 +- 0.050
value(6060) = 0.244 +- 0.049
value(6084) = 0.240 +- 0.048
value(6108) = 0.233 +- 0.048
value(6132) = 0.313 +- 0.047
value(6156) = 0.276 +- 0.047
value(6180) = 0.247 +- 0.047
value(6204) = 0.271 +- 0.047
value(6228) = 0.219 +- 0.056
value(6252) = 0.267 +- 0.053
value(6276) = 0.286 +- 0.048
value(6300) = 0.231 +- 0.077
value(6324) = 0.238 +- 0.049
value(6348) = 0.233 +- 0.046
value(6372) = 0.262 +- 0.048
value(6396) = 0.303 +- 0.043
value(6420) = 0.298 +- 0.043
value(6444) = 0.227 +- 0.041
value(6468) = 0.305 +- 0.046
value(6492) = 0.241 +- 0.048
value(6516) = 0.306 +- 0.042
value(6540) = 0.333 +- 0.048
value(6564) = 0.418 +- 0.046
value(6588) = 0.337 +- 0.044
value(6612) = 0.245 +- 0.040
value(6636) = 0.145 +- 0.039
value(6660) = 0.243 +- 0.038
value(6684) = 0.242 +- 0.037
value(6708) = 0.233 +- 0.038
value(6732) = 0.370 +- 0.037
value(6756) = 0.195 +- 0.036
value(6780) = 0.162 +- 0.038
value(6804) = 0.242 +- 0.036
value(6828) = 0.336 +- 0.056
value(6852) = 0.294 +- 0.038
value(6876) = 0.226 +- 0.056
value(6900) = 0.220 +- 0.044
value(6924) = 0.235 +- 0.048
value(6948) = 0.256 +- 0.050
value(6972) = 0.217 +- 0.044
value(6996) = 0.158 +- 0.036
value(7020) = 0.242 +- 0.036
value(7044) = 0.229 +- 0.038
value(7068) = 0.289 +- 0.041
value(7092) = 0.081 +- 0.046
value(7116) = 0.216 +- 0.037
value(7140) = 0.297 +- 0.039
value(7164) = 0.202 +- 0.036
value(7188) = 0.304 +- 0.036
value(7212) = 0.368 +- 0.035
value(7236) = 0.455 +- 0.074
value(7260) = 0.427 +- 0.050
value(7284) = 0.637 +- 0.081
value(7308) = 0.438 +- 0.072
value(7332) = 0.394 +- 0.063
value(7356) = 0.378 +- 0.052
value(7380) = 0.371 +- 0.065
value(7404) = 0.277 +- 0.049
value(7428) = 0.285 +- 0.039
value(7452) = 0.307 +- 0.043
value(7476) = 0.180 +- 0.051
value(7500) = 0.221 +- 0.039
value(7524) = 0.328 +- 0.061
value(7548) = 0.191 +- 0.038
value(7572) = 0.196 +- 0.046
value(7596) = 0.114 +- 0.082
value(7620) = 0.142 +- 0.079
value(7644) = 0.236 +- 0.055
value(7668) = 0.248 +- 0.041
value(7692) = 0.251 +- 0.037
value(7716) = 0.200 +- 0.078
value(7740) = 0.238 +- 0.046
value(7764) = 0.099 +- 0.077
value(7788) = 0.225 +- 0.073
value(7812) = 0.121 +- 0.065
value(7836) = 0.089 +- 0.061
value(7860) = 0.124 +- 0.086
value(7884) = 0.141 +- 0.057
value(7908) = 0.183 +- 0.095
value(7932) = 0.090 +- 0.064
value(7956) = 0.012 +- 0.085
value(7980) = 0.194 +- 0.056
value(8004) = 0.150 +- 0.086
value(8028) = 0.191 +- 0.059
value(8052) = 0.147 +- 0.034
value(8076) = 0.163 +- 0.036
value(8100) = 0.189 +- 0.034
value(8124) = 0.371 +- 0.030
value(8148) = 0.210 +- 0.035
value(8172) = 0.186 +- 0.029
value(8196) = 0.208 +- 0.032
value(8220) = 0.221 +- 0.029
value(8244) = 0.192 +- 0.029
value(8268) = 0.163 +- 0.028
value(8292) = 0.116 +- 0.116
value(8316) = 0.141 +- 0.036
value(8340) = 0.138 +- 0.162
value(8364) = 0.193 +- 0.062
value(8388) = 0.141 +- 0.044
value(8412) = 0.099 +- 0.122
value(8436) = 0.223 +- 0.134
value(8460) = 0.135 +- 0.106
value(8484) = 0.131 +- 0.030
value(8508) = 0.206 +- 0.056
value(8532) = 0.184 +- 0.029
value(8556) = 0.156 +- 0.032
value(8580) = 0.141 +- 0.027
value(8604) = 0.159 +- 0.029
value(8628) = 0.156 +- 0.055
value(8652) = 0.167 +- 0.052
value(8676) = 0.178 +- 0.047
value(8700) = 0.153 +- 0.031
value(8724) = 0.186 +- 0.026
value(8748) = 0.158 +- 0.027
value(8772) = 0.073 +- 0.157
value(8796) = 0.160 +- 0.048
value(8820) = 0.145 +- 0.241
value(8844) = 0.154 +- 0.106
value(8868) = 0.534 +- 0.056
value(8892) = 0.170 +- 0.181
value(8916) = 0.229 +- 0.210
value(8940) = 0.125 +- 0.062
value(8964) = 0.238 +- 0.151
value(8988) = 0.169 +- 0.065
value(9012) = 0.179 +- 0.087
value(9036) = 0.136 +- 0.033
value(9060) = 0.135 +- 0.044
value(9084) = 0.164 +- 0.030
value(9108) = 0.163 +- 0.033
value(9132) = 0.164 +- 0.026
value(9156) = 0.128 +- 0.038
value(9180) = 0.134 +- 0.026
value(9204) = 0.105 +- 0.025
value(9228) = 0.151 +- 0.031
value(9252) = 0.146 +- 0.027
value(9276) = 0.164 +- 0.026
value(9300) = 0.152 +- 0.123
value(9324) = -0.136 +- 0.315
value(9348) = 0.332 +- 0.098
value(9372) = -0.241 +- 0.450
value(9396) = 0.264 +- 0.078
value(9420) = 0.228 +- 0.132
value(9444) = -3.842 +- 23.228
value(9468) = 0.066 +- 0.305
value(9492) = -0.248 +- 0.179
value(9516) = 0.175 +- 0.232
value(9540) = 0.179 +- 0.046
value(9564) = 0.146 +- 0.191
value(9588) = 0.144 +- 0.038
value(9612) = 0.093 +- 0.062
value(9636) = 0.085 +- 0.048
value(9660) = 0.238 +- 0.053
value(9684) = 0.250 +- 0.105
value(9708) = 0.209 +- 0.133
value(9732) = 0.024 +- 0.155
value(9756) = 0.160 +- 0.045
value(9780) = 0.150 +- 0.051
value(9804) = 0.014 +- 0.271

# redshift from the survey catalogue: 0.623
